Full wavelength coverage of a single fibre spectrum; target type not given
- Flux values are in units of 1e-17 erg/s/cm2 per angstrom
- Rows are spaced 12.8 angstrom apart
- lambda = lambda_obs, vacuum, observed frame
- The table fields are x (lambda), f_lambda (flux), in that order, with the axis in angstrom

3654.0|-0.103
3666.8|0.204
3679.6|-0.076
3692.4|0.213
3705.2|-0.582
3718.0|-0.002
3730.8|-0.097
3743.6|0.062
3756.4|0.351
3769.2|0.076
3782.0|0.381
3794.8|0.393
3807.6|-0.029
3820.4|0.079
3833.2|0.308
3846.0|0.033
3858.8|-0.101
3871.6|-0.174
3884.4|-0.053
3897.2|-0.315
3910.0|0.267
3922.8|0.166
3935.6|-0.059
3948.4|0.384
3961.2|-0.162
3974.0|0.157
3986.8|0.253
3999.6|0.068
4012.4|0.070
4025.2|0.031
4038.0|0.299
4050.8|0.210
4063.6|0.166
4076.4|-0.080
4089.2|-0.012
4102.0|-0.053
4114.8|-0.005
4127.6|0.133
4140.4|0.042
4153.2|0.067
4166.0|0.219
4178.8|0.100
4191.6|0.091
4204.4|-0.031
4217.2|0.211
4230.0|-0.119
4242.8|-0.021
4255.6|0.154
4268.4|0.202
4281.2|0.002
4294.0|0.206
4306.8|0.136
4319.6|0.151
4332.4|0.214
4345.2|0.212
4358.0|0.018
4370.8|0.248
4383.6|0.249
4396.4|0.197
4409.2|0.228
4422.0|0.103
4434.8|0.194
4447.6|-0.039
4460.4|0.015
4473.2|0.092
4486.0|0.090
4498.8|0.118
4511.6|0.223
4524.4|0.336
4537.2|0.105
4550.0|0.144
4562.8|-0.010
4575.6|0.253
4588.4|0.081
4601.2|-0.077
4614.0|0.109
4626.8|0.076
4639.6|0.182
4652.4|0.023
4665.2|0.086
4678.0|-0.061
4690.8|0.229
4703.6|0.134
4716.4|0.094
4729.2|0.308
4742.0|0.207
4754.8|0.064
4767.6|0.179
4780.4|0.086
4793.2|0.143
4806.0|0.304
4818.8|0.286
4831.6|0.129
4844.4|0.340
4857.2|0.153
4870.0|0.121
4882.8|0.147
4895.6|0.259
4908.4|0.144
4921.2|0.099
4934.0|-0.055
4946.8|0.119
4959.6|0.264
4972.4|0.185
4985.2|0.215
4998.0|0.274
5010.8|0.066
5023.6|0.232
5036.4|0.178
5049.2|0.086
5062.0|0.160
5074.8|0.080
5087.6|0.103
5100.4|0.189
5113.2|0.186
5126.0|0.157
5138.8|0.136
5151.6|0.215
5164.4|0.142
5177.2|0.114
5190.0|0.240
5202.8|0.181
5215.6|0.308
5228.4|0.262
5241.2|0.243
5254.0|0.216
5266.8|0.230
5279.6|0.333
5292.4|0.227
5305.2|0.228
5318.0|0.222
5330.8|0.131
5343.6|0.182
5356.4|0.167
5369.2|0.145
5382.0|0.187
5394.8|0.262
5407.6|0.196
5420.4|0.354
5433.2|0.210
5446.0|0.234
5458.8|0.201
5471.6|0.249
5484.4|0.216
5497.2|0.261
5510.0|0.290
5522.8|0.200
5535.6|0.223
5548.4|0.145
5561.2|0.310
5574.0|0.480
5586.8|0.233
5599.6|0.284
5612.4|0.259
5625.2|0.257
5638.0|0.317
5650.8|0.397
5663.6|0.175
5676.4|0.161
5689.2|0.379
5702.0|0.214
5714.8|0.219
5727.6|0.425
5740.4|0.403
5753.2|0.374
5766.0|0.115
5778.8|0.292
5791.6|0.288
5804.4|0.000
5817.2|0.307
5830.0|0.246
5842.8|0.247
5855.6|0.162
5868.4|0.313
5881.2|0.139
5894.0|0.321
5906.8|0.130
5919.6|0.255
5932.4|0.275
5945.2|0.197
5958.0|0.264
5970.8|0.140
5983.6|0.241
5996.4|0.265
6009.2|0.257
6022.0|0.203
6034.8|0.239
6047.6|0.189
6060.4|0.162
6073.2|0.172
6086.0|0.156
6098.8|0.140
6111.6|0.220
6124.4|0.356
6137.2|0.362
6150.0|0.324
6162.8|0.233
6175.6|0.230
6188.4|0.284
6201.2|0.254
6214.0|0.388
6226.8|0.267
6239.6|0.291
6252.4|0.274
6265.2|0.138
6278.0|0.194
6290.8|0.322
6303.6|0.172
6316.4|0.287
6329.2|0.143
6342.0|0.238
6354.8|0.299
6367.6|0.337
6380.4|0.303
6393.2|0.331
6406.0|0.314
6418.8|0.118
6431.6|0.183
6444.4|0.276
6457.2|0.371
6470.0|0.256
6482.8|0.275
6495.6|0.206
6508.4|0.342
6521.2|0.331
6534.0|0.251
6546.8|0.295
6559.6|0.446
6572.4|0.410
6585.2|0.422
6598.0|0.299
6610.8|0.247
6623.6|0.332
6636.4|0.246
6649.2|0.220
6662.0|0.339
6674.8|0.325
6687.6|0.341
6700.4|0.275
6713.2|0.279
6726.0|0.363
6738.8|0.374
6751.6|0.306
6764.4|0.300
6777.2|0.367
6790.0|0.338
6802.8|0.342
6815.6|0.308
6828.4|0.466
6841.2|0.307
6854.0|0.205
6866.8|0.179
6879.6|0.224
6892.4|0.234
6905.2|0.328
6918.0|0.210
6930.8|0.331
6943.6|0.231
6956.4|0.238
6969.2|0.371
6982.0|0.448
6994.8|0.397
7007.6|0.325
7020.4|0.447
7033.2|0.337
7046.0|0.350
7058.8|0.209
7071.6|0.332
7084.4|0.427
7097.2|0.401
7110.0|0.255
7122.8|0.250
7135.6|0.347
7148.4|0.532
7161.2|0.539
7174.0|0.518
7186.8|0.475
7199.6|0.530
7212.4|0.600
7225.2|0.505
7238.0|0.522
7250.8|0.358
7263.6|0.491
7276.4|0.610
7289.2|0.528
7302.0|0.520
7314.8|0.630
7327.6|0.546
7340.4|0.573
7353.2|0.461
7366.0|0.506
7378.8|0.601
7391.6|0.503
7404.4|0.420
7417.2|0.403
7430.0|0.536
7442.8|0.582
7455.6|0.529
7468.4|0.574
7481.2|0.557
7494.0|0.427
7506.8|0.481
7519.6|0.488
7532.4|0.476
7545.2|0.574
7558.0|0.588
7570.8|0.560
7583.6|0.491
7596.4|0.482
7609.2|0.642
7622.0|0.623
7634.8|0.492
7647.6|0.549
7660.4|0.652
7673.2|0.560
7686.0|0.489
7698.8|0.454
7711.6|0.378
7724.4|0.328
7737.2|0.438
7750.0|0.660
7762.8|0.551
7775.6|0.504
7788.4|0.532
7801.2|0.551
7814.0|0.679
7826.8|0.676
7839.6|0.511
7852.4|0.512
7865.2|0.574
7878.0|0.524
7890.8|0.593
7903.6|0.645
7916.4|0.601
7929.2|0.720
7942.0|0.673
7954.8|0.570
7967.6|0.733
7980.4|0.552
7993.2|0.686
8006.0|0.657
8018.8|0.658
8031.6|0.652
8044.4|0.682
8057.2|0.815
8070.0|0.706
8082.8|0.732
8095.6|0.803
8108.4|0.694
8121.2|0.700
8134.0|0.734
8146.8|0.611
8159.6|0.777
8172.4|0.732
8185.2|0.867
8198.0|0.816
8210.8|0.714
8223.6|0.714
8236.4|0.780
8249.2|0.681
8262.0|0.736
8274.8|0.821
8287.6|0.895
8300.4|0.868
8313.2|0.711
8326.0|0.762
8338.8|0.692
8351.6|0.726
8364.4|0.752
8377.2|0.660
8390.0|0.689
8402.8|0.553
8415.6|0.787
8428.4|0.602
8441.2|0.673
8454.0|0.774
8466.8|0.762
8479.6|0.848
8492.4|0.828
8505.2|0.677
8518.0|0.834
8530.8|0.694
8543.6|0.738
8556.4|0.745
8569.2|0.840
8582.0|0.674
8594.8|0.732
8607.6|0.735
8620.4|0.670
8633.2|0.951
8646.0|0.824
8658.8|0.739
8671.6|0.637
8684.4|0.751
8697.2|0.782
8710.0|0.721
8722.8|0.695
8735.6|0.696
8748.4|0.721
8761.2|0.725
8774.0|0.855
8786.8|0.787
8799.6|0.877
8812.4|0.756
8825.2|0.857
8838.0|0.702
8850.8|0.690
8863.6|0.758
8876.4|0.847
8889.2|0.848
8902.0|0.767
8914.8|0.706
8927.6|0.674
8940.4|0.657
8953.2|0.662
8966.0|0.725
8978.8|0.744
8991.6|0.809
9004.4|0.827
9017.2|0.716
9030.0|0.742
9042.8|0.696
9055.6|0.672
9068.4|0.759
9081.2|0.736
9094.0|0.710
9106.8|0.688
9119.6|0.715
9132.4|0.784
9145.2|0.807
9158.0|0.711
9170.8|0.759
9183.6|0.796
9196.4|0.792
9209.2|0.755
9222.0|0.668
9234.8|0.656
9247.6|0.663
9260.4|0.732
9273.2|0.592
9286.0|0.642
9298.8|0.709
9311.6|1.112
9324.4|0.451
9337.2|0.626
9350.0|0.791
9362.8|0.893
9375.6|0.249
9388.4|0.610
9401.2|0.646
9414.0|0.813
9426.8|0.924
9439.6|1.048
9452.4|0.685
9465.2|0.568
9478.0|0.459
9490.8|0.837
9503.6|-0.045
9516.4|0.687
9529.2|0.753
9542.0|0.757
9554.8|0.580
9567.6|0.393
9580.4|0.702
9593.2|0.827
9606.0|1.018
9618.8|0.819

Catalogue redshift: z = 0.794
